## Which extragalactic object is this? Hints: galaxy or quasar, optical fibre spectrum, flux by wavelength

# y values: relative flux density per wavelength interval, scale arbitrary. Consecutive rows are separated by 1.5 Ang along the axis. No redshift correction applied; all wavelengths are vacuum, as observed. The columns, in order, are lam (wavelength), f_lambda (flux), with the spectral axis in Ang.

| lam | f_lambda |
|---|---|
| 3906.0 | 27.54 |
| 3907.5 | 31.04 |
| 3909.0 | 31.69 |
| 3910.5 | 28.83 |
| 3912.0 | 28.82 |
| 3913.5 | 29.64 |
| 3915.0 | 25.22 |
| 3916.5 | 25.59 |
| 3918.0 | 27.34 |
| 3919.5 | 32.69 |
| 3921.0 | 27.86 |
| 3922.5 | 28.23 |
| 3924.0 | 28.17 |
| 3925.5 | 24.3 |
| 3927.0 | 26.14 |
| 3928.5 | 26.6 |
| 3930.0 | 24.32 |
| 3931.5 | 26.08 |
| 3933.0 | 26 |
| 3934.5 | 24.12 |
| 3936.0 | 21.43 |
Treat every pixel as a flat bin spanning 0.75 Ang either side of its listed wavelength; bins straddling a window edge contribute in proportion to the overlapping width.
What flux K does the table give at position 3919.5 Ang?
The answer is 32.69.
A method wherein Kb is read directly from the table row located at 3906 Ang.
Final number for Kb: 27.54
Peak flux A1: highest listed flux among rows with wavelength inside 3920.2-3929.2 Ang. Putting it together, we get 28.23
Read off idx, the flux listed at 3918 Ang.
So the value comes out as 27.34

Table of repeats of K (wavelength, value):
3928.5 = 26.6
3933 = 26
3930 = 24.32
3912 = 28.82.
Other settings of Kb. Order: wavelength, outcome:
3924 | 28.17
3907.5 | 31.04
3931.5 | 26.08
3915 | 25.22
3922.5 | 28.23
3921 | 27.86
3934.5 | 24.12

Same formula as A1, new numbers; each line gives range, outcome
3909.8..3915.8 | 29.64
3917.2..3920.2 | 32.69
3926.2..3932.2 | 26.6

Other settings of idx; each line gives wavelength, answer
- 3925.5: 24.3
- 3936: 21.43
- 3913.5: 29.64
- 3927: 26.14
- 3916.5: 25.59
